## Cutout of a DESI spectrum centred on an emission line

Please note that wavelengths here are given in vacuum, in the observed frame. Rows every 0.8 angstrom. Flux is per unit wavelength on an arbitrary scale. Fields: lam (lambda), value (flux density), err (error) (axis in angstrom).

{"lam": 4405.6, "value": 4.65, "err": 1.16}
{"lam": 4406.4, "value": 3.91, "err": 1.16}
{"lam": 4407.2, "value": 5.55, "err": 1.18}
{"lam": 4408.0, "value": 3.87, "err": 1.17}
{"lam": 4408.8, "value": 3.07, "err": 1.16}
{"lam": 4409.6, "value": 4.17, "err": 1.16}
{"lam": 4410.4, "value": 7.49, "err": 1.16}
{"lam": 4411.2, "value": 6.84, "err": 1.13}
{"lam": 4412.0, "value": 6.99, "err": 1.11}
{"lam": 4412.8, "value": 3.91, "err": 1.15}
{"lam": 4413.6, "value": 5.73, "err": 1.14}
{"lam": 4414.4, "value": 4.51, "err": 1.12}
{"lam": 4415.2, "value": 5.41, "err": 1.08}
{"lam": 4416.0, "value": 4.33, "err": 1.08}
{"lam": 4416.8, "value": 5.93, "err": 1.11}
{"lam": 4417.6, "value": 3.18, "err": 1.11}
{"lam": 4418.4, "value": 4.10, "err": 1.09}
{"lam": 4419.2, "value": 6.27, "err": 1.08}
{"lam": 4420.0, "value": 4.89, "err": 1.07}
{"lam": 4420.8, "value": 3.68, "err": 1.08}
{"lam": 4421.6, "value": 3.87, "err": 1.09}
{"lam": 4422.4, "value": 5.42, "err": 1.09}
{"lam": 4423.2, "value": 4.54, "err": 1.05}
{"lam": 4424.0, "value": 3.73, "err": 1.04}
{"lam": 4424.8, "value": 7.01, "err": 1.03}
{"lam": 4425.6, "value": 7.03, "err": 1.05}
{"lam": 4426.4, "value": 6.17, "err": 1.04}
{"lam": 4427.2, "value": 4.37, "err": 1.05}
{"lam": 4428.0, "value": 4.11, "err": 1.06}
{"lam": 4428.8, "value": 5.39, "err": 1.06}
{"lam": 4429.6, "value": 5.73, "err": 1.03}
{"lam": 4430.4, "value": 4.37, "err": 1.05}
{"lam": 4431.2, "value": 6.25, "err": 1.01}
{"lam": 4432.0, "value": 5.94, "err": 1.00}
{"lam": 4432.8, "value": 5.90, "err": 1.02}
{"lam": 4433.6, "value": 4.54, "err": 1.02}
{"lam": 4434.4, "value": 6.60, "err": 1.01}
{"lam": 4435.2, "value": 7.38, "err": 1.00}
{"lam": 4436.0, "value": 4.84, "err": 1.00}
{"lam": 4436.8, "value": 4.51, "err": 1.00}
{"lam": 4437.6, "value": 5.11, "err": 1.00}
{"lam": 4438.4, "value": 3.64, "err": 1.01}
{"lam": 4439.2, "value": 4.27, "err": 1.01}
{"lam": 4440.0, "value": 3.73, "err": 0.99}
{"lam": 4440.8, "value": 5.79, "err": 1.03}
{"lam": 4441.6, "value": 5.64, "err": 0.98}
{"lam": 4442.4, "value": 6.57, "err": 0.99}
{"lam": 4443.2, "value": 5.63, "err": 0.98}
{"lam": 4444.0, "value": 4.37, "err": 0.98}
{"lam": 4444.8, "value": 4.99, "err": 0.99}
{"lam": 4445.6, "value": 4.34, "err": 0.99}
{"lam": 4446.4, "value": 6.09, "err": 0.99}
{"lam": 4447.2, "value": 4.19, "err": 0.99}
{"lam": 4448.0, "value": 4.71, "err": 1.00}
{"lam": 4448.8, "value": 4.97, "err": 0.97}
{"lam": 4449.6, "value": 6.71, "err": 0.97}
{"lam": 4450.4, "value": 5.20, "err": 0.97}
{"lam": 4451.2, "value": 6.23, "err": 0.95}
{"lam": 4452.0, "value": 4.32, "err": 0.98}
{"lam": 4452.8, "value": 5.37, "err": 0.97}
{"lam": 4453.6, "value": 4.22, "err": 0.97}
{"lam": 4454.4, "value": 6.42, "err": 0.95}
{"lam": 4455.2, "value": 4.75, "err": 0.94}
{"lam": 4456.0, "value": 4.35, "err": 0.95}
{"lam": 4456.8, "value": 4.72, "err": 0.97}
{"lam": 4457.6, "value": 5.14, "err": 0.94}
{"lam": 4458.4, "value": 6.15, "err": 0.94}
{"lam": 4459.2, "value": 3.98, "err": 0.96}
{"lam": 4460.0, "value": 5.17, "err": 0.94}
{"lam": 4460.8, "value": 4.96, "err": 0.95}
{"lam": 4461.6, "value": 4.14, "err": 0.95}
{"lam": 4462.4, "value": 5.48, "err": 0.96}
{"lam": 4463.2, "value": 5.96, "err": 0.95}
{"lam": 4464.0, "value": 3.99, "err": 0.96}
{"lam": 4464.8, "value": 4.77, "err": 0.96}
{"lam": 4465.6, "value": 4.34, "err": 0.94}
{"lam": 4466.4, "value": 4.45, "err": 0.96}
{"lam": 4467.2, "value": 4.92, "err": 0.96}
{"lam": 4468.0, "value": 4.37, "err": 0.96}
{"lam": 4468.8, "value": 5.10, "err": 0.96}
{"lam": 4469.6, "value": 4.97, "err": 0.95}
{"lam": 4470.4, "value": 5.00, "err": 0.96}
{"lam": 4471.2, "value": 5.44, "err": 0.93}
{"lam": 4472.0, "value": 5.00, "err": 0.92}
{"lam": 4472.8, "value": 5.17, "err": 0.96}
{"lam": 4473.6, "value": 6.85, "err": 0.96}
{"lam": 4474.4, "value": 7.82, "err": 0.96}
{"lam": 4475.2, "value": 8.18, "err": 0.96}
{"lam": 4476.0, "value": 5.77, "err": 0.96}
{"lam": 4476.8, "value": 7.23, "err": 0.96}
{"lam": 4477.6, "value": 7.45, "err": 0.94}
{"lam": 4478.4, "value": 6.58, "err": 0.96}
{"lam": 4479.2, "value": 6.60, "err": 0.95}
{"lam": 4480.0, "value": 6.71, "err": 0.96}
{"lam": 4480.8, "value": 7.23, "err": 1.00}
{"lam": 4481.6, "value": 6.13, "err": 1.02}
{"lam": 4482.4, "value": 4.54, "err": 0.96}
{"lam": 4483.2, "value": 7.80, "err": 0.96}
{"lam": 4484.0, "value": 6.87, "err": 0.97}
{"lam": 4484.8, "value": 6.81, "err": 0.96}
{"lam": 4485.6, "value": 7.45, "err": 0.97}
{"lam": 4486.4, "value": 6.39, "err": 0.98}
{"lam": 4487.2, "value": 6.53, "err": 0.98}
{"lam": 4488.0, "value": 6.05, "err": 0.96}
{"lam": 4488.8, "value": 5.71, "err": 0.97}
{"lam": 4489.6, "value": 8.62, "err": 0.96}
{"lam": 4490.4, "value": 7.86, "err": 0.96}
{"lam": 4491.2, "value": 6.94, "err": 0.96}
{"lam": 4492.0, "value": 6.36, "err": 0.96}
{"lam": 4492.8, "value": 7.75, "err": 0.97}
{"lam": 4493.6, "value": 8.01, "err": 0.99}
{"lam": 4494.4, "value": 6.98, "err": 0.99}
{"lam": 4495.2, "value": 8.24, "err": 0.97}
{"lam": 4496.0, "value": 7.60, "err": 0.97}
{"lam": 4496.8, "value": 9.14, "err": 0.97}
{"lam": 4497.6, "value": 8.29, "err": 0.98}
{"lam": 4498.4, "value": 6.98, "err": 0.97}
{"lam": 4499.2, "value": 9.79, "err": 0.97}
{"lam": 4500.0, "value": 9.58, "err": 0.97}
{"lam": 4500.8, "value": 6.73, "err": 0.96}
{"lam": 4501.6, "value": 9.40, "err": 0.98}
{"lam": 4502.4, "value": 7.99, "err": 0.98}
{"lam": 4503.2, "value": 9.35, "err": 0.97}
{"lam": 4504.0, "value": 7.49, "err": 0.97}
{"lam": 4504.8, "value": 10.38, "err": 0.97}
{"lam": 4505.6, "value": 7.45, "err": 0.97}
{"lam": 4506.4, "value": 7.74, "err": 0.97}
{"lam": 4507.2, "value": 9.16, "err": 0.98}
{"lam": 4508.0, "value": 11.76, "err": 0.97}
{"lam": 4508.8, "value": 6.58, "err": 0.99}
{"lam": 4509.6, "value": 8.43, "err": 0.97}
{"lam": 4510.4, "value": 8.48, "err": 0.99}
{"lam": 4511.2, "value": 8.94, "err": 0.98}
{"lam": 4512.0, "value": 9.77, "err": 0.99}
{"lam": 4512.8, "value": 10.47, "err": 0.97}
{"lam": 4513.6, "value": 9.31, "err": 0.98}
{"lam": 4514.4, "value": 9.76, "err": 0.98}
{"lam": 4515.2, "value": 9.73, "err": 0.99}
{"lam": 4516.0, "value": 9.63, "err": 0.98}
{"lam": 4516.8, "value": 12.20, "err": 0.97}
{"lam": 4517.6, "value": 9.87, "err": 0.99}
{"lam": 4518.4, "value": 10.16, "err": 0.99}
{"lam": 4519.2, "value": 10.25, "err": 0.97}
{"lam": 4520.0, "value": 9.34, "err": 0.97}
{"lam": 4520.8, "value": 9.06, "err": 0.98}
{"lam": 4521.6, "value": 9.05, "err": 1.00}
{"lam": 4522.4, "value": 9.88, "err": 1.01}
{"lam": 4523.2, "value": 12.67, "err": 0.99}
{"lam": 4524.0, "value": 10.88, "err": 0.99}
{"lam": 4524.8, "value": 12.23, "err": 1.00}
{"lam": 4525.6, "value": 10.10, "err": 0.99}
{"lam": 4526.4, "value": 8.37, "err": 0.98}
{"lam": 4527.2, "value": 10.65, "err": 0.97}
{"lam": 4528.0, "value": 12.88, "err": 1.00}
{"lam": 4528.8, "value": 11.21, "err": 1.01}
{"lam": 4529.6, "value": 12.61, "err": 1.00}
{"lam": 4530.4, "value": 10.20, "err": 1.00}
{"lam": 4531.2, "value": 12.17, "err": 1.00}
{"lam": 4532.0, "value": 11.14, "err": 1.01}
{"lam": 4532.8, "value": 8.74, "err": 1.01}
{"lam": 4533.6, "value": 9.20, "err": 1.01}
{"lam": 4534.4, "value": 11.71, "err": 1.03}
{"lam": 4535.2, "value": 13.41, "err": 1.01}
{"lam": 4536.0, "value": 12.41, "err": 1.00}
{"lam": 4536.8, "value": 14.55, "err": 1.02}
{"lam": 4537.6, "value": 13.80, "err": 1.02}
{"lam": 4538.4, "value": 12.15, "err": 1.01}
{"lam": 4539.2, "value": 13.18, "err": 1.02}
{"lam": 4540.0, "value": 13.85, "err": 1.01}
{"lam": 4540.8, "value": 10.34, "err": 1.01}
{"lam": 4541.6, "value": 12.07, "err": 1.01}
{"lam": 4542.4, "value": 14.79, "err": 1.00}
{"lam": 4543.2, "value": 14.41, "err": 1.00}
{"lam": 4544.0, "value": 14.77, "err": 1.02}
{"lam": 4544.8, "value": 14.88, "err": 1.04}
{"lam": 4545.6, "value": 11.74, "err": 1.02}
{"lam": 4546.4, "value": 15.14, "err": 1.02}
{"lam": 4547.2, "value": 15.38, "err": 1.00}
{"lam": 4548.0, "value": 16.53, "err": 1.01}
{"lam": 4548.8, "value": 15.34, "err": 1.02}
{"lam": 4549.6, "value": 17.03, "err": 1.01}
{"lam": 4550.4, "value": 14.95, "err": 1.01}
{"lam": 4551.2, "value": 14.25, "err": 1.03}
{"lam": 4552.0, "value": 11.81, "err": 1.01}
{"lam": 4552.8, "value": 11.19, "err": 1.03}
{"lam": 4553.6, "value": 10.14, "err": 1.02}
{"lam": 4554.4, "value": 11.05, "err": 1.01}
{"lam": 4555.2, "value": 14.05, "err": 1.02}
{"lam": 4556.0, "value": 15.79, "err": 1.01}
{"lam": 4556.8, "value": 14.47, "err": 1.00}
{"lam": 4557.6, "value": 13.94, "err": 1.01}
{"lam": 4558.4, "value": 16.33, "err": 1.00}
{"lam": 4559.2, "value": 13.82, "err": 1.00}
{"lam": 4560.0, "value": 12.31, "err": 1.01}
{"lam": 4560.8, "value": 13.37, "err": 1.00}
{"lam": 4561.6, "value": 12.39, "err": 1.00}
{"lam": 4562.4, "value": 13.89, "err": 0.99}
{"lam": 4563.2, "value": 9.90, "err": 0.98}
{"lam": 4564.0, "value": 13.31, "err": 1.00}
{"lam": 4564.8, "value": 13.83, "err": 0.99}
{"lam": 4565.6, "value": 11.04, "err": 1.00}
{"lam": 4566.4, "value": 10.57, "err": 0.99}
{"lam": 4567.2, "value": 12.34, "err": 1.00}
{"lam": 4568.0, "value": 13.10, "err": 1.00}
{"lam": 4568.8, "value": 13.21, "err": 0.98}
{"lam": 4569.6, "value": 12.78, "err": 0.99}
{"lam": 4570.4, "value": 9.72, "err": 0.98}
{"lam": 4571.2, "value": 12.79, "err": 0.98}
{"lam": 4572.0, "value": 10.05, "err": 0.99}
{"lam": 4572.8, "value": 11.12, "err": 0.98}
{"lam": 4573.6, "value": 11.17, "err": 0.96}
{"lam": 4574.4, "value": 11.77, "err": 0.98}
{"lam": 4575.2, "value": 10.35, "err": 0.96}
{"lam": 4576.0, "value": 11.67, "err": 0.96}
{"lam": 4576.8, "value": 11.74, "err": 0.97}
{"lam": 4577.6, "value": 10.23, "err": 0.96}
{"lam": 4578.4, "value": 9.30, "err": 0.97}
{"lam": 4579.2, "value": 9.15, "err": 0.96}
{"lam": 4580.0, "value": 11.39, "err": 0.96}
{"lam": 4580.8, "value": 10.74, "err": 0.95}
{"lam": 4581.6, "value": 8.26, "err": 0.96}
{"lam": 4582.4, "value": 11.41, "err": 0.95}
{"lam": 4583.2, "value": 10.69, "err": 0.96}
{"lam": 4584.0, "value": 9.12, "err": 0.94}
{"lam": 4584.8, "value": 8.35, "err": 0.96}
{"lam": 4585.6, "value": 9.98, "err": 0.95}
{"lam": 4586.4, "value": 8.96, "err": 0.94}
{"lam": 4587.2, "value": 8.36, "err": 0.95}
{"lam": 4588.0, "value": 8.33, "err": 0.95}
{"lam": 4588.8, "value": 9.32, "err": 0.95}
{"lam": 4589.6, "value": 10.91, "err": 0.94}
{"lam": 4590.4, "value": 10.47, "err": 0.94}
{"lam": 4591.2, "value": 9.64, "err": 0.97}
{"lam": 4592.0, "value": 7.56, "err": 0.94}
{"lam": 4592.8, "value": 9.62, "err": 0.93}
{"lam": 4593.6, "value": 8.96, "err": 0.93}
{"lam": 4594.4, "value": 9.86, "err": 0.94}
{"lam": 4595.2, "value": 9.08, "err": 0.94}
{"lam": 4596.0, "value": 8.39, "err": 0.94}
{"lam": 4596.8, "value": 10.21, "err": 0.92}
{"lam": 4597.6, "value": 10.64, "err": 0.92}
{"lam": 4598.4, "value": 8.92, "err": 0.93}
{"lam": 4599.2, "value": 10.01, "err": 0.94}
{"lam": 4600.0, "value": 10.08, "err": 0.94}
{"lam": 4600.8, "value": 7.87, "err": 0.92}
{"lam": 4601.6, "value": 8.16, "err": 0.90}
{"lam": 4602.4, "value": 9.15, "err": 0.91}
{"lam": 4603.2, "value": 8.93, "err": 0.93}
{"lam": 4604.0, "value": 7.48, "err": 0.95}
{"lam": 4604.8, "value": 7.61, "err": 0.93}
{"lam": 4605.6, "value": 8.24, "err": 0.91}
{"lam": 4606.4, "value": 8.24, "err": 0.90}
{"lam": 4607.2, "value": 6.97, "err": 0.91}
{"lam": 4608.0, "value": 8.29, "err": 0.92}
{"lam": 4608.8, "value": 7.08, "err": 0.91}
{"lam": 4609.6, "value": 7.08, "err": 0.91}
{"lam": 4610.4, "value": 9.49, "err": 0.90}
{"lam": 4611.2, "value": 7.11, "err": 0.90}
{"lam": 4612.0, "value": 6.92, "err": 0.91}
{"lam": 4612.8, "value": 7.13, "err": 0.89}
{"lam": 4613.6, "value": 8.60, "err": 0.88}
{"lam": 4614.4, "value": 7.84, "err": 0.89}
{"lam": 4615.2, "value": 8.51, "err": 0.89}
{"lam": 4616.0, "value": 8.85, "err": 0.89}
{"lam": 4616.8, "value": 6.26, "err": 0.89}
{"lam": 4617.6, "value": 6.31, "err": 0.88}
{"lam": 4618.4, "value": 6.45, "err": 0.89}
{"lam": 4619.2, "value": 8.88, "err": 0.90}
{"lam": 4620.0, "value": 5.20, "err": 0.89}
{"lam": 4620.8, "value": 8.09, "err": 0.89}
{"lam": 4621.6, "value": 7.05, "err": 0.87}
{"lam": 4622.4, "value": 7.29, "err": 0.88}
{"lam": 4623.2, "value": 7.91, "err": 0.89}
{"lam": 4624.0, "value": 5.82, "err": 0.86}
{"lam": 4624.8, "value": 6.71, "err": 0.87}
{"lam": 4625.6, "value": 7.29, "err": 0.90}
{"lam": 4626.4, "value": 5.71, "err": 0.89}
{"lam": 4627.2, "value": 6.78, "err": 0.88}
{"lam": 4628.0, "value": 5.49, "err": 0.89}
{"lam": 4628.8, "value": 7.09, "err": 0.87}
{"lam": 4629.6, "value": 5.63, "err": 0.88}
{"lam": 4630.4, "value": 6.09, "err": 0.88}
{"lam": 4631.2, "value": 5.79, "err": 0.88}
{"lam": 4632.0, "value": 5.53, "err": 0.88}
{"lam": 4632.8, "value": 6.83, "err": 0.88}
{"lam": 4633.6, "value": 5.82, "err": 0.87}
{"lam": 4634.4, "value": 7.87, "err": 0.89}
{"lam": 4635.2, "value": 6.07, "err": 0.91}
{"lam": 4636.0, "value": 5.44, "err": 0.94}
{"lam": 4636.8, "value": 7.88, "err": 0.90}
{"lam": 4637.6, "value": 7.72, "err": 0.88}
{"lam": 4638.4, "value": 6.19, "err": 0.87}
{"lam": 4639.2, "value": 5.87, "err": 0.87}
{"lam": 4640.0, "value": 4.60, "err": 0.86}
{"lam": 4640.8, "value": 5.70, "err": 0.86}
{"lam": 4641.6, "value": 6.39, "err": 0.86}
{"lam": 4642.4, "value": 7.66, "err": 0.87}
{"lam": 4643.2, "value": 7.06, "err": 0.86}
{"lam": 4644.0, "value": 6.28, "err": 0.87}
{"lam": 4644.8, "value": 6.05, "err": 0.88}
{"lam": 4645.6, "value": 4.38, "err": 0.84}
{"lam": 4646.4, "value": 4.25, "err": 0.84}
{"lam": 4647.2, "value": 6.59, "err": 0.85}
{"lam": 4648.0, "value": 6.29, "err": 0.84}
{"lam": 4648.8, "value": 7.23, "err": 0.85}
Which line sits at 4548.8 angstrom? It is C IV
